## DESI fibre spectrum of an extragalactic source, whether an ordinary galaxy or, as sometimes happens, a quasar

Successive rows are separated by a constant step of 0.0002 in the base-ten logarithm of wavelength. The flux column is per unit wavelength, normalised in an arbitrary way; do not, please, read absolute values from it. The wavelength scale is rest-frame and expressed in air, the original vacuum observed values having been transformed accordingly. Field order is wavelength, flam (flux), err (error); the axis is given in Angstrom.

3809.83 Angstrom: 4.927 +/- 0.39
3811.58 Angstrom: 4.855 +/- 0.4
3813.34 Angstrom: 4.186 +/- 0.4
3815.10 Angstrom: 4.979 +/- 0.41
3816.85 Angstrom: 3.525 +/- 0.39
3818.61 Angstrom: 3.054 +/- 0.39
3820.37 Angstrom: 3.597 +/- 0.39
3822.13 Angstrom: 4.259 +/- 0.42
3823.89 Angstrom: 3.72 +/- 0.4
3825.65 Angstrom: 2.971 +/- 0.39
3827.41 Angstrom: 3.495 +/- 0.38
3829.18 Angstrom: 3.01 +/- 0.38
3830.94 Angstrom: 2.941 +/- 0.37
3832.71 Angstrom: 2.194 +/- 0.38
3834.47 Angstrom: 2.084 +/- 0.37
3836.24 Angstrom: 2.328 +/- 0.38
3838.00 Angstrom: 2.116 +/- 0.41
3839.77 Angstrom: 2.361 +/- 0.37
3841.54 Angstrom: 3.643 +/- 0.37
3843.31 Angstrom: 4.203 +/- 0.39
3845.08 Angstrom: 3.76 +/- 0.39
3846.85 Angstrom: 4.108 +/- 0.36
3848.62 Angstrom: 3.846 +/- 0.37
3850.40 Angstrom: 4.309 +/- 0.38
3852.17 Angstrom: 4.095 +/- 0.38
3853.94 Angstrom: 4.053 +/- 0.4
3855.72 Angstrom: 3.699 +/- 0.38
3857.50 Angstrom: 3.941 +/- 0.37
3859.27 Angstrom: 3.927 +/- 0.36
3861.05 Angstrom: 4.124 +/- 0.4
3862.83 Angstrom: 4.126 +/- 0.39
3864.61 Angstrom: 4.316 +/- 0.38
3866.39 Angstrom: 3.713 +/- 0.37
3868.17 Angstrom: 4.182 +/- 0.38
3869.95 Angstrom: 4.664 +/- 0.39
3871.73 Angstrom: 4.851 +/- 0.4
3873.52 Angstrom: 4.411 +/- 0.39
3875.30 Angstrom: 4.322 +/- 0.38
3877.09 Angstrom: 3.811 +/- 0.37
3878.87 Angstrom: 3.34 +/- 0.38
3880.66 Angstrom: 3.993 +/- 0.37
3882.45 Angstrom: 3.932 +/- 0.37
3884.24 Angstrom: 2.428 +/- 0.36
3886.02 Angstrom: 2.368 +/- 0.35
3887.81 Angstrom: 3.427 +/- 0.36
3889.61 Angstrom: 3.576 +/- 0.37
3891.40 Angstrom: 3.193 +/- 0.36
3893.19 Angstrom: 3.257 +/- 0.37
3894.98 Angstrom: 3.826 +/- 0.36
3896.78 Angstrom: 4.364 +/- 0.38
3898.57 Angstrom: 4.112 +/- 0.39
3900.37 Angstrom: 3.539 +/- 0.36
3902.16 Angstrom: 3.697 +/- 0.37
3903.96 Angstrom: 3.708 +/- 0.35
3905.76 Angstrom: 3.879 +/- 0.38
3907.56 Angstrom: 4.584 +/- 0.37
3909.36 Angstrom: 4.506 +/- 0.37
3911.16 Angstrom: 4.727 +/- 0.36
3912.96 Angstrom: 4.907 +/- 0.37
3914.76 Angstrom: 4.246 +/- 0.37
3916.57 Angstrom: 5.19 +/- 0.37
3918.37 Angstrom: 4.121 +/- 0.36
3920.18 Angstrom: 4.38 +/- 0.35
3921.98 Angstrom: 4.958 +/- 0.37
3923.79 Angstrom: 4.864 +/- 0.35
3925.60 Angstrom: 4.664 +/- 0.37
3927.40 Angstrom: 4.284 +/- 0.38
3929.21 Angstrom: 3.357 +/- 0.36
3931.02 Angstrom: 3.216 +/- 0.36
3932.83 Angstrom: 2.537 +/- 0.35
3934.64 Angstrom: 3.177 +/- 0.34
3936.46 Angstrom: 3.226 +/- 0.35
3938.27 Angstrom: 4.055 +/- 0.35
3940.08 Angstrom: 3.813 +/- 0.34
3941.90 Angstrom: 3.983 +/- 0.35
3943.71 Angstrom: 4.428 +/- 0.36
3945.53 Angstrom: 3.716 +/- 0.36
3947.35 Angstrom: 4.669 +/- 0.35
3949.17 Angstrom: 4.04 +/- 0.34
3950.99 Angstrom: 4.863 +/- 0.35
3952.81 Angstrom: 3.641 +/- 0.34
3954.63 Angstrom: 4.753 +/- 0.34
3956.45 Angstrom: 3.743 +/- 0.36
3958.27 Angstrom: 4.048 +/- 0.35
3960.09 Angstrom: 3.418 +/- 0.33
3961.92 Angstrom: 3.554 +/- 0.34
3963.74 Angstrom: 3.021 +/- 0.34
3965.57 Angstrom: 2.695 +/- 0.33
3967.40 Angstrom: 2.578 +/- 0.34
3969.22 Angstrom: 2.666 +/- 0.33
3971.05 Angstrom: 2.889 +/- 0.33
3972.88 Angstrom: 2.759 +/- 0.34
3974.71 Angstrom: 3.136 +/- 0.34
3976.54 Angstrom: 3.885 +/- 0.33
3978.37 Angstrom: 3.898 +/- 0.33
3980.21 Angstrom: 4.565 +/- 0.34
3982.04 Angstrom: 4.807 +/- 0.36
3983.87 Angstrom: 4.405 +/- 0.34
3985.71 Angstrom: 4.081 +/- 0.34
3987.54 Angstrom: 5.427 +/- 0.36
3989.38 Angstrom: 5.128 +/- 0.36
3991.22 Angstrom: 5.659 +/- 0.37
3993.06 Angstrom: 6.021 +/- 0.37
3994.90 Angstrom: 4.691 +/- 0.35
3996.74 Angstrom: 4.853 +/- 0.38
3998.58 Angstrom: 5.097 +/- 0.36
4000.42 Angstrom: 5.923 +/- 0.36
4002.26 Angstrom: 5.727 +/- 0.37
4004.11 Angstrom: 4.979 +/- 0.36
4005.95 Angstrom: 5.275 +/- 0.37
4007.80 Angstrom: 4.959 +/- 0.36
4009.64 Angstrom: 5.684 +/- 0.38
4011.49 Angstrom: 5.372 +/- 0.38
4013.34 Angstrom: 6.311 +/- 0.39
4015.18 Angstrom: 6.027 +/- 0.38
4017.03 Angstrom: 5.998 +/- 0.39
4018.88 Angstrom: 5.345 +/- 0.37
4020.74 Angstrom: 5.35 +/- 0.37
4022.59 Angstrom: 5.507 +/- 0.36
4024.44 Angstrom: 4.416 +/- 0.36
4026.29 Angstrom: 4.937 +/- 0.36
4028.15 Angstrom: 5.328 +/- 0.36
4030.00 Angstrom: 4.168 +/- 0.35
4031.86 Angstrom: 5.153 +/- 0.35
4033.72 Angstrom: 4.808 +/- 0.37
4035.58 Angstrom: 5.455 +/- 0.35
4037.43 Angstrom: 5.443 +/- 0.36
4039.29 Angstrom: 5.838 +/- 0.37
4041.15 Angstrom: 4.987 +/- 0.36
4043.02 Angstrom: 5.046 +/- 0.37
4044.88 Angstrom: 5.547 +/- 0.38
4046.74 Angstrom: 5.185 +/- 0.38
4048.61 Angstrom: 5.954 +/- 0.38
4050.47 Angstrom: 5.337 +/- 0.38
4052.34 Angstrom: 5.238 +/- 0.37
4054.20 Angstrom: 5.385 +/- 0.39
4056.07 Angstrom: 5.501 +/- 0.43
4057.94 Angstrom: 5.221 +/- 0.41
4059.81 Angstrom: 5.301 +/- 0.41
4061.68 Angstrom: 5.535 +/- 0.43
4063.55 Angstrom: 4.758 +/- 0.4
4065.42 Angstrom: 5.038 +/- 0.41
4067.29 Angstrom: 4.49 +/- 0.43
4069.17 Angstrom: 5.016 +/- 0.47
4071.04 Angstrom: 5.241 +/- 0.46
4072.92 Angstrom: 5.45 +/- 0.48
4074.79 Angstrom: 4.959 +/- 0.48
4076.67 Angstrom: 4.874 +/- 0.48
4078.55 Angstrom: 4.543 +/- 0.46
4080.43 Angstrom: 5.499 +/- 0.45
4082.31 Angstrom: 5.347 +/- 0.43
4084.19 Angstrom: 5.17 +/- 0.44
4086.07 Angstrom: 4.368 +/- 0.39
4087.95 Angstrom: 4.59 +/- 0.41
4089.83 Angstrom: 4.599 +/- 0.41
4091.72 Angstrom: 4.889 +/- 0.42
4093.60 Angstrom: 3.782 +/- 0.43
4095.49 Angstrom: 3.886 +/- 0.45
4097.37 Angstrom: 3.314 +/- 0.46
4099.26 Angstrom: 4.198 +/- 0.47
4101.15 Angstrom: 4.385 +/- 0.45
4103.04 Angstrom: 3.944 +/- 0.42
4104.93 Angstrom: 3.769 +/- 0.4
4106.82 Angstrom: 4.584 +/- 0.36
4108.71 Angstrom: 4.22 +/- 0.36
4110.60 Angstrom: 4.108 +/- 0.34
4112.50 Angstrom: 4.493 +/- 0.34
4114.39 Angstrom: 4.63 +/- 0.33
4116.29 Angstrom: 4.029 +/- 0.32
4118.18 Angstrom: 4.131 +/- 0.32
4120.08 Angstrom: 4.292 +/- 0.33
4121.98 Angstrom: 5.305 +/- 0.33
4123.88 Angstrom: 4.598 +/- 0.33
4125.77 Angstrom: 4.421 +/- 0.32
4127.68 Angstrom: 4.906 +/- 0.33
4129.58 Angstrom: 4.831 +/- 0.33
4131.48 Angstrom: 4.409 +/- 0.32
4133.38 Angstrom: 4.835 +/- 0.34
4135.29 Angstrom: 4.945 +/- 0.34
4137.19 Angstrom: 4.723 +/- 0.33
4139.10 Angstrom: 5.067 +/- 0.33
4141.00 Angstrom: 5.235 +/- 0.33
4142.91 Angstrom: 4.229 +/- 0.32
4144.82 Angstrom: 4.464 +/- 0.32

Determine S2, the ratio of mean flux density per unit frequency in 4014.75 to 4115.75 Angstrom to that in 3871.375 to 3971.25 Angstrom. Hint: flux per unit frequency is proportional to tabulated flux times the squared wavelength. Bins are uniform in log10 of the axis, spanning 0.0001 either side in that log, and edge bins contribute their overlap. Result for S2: 1.37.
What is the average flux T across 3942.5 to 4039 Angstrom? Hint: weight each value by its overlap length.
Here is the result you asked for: 4.61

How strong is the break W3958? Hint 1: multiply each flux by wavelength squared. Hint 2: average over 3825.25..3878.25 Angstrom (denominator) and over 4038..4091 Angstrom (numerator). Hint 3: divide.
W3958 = 1.6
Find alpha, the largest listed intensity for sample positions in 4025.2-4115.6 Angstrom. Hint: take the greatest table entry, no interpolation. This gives 5.954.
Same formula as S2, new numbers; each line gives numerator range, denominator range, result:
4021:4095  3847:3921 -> 1.38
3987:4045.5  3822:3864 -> 1.68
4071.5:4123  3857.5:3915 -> 1.27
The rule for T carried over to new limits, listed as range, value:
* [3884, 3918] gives 3.9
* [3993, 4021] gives 5.46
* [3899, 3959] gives 4.11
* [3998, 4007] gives 5.4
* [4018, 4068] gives 5.2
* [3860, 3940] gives 3.96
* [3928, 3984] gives 3.66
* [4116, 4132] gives 4.57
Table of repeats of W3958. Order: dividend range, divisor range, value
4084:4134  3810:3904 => 1.35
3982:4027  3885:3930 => 1.37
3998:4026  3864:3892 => 1.55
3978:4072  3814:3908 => 1.55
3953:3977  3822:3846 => 1.17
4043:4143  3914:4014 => 1.19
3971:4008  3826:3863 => 1.48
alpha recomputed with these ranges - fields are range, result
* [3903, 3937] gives 5.19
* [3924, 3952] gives 4.863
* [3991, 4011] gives 6.021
